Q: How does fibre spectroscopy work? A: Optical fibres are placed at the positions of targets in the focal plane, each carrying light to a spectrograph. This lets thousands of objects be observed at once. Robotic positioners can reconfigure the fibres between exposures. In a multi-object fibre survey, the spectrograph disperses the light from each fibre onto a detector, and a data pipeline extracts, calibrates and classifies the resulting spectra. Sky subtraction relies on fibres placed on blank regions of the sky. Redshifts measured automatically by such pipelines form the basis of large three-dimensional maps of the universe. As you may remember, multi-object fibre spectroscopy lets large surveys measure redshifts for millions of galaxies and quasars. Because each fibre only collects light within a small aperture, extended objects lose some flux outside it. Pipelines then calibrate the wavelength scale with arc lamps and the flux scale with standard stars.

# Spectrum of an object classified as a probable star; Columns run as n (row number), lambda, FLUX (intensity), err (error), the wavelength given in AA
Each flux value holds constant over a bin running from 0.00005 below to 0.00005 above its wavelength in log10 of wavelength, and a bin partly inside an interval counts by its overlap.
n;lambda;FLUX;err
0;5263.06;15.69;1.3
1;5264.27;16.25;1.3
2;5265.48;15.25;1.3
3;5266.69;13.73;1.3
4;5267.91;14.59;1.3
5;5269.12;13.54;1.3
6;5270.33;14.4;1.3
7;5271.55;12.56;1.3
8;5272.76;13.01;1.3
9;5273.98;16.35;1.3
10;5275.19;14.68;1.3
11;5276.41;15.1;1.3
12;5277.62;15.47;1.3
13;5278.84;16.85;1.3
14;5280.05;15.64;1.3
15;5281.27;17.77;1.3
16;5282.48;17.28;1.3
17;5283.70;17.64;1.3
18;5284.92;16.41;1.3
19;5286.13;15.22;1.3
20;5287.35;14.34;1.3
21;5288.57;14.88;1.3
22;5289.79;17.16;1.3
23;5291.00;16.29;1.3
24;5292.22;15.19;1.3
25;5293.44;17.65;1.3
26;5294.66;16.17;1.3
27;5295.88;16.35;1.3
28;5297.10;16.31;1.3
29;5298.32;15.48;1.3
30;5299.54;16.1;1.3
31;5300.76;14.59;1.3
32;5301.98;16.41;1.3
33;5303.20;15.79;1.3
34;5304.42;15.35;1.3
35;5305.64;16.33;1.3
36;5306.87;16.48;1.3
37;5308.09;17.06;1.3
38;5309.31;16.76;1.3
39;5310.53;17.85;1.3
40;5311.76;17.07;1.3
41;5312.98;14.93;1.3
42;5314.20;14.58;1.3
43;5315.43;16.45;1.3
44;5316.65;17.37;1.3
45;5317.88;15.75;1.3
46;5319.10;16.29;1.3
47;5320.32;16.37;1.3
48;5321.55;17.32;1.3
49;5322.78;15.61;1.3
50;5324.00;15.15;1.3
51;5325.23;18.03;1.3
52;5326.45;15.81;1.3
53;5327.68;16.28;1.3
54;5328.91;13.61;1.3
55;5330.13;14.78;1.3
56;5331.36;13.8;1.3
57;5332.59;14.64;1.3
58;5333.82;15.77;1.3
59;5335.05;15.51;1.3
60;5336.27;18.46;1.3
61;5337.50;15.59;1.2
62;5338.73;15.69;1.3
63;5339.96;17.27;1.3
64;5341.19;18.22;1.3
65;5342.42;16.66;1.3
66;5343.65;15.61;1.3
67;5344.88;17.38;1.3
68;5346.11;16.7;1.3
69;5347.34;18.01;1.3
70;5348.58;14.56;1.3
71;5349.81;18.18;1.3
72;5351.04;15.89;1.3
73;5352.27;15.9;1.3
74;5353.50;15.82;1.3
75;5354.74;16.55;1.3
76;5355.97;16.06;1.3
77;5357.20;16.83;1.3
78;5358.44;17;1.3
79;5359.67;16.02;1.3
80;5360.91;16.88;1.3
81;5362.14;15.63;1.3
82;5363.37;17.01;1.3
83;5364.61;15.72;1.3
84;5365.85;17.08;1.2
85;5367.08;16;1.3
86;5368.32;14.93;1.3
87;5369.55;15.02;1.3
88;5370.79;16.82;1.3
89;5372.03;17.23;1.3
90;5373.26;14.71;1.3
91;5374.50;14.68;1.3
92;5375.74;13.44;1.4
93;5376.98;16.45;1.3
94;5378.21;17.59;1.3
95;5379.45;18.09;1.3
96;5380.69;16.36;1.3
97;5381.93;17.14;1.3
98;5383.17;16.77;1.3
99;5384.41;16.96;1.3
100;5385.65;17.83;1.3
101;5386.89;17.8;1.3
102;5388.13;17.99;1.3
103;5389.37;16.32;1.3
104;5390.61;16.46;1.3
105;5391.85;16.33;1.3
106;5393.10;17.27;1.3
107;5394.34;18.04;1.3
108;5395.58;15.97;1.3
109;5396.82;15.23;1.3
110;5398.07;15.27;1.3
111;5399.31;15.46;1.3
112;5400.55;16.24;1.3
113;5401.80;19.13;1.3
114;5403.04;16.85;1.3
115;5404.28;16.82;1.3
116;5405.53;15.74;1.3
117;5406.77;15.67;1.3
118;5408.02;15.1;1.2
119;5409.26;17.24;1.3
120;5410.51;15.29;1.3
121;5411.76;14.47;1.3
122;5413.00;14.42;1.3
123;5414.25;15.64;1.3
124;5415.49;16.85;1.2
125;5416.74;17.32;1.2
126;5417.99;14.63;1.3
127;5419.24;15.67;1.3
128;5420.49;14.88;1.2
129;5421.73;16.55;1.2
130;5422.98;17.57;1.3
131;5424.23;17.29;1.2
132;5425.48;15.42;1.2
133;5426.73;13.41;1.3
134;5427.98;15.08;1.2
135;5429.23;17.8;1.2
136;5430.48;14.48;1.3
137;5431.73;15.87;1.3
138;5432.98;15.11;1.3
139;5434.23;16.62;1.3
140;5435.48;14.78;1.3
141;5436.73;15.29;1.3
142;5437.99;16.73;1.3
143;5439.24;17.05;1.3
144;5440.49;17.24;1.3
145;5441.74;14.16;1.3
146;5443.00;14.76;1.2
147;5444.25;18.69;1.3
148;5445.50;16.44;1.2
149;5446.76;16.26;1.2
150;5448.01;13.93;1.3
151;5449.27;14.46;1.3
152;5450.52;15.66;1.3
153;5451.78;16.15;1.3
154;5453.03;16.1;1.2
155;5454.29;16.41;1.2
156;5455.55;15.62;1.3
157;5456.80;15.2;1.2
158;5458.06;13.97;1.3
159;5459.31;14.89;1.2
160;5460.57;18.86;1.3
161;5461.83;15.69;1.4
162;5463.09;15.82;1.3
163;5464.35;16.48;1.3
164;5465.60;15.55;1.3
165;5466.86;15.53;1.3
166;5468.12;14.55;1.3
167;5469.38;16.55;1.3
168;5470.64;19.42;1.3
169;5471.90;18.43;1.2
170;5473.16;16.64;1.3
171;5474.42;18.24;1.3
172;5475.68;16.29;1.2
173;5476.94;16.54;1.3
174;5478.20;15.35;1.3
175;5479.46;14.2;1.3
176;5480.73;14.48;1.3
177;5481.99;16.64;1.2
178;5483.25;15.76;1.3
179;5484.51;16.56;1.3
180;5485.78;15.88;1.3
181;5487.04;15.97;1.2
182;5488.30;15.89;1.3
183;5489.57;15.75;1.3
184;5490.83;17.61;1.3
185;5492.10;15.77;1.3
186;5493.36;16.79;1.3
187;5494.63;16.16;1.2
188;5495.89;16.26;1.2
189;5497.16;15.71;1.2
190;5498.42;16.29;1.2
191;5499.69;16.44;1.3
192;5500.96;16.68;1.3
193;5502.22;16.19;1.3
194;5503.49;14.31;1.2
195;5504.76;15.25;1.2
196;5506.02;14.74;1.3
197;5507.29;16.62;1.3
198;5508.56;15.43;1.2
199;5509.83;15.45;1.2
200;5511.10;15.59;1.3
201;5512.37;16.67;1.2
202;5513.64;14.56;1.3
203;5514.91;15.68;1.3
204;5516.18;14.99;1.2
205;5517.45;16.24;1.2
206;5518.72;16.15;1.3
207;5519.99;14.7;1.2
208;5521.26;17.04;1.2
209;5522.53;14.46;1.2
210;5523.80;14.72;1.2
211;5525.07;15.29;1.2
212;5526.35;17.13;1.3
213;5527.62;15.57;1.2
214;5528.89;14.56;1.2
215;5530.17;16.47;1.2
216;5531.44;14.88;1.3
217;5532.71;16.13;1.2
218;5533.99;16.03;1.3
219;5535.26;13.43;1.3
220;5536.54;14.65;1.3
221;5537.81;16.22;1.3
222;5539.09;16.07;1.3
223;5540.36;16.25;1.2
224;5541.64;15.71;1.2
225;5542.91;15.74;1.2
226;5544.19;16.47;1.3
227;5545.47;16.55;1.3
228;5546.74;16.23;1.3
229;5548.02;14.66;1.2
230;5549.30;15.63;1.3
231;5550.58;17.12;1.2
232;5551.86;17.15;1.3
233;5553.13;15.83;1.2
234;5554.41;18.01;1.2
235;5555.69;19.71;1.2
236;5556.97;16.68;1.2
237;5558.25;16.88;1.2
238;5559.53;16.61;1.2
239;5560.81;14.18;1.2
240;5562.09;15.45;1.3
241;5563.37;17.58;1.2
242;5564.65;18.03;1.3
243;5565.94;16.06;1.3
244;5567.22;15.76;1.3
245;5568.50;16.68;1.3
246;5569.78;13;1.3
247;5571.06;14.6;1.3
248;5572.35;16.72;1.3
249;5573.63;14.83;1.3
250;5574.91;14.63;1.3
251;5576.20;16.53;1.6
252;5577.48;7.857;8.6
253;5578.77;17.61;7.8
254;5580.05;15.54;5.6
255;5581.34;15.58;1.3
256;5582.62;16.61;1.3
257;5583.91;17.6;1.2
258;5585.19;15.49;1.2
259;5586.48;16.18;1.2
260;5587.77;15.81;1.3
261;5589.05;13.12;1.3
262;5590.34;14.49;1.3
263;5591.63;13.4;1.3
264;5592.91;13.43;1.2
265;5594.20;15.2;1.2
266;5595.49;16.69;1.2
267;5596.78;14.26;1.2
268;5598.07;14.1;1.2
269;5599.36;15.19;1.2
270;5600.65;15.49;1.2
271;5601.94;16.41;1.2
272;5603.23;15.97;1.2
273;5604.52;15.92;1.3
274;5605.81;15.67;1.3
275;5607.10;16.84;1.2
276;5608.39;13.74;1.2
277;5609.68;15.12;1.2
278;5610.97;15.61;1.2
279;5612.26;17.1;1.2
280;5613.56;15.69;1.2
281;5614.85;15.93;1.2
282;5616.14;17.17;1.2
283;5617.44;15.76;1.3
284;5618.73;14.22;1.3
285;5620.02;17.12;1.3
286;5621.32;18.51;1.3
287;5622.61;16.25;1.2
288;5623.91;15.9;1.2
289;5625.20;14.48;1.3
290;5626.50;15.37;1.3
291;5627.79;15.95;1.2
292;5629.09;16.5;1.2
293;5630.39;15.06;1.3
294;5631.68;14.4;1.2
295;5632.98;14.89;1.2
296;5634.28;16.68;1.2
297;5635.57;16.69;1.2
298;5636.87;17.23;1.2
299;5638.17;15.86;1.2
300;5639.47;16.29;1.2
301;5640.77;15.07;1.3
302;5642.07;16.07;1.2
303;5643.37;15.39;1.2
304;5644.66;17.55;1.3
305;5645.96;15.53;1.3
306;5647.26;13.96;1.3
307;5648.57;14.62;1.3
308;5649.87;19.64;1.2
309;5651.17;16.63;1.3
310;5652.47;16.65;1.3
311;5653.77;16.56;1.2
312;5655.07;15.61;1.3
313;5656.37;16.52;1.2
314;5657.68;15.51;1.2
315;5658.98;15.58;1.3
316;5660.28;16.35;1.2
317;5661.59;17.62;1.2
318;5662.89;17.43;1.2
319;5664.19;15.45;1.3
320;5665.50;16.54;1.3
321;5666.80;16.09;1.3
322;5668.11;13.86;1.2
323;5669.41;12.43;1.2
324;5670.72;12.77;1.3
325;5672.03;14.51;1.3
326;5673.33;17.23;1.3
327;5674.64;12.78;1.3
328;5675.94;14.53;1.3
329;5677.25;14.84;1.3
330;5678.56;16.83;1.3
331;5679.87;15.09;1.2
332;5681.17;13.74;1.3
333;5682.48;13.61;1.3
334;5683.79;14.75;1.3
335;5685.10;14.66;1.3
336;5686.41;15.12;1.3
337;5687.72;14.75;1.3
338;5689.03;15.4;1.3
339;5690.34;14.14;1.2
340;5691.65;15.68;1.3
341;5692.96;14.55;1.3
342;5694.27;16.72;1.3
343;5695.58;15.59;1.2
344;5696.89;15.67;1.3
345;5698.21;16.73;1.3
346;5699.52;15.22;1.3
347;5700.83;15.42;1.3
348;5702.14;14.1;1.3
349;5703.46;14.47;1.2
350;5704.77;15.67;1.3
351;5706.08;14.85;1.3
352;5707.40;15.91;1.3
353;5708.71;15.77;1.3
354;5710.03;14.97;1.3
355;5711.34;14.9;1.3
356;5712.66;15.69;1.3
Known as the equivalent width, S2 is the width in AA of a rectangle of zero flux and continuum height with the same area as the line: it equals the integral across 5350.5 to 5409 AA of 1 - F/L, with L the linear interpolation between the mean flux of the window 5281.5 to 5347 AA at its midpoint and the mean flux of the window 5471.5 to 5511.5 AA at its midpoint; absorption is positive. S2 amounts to -1.0 AA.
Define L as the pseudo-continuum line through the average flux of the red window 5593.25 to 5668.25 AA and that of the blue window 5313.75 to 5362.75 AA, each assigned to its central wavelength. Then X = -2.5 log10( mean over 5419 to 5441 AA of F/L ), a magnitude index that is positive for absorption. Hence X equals 0.01 mag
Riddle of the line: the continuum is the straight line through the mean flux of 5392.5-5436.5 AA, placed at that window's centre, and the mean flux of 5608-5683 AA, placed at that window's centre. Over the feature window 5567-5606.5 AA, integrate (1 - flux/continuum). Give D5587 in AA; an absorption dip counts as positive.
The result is 1.5 AA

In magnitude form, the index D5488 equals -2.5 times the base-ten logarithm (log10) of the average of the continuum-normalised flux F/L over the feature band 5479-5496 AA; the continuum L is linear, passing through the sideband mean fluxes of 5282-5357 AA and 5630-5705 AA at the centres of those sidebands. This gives -0.01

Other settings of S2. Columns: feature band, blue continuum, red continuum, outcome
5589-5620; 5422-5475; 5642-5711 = 0.5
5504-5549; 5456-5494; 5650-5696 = 1.0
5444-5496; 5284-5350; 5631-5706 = -0.8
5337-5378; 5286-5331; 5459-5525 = -0.6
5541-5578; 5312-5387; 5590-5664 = 0.1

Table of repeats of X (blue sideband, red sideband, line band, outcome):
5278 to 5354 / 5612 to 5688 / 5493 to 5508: 0.00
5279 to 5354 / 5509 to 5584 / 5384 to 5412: -0.03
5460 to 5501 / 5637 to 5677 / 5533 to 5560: -0.01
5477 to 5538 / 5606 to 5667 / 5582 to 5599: 0.06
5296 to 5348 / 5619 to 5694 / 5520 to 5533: 0.02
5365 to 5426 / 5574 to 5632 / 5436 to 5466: 0.01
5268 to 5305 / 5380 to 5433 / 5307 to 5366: -0.03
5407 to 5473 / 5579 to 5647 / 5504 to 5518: 0.02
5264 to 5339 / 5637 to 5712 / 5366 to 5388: -0.05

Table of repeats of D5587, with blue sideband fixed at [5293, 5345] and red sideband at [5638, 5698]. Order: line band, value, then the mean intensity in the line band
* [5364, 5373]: 0.0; 16.1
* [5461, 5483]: -0.6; 16.3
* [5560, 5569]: -0.3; 16.2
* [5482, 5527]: -0.2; 15.9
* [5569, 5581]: 0.8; 14.6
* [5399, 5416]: -0.1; 16.1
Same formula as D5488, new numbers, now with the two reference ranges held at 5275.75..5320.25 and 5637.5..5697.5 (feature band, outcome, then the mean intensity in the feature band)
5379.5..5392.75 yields -0.07 mag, 17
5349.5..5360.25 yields -0.02 mag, 16.4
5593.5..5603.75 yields 0.02 mag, 15.4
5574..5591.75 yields 0.04 mag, 15.1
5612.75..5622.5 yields -0.05 mag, 16.3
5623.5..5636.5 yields -0.01 mag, 15.6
